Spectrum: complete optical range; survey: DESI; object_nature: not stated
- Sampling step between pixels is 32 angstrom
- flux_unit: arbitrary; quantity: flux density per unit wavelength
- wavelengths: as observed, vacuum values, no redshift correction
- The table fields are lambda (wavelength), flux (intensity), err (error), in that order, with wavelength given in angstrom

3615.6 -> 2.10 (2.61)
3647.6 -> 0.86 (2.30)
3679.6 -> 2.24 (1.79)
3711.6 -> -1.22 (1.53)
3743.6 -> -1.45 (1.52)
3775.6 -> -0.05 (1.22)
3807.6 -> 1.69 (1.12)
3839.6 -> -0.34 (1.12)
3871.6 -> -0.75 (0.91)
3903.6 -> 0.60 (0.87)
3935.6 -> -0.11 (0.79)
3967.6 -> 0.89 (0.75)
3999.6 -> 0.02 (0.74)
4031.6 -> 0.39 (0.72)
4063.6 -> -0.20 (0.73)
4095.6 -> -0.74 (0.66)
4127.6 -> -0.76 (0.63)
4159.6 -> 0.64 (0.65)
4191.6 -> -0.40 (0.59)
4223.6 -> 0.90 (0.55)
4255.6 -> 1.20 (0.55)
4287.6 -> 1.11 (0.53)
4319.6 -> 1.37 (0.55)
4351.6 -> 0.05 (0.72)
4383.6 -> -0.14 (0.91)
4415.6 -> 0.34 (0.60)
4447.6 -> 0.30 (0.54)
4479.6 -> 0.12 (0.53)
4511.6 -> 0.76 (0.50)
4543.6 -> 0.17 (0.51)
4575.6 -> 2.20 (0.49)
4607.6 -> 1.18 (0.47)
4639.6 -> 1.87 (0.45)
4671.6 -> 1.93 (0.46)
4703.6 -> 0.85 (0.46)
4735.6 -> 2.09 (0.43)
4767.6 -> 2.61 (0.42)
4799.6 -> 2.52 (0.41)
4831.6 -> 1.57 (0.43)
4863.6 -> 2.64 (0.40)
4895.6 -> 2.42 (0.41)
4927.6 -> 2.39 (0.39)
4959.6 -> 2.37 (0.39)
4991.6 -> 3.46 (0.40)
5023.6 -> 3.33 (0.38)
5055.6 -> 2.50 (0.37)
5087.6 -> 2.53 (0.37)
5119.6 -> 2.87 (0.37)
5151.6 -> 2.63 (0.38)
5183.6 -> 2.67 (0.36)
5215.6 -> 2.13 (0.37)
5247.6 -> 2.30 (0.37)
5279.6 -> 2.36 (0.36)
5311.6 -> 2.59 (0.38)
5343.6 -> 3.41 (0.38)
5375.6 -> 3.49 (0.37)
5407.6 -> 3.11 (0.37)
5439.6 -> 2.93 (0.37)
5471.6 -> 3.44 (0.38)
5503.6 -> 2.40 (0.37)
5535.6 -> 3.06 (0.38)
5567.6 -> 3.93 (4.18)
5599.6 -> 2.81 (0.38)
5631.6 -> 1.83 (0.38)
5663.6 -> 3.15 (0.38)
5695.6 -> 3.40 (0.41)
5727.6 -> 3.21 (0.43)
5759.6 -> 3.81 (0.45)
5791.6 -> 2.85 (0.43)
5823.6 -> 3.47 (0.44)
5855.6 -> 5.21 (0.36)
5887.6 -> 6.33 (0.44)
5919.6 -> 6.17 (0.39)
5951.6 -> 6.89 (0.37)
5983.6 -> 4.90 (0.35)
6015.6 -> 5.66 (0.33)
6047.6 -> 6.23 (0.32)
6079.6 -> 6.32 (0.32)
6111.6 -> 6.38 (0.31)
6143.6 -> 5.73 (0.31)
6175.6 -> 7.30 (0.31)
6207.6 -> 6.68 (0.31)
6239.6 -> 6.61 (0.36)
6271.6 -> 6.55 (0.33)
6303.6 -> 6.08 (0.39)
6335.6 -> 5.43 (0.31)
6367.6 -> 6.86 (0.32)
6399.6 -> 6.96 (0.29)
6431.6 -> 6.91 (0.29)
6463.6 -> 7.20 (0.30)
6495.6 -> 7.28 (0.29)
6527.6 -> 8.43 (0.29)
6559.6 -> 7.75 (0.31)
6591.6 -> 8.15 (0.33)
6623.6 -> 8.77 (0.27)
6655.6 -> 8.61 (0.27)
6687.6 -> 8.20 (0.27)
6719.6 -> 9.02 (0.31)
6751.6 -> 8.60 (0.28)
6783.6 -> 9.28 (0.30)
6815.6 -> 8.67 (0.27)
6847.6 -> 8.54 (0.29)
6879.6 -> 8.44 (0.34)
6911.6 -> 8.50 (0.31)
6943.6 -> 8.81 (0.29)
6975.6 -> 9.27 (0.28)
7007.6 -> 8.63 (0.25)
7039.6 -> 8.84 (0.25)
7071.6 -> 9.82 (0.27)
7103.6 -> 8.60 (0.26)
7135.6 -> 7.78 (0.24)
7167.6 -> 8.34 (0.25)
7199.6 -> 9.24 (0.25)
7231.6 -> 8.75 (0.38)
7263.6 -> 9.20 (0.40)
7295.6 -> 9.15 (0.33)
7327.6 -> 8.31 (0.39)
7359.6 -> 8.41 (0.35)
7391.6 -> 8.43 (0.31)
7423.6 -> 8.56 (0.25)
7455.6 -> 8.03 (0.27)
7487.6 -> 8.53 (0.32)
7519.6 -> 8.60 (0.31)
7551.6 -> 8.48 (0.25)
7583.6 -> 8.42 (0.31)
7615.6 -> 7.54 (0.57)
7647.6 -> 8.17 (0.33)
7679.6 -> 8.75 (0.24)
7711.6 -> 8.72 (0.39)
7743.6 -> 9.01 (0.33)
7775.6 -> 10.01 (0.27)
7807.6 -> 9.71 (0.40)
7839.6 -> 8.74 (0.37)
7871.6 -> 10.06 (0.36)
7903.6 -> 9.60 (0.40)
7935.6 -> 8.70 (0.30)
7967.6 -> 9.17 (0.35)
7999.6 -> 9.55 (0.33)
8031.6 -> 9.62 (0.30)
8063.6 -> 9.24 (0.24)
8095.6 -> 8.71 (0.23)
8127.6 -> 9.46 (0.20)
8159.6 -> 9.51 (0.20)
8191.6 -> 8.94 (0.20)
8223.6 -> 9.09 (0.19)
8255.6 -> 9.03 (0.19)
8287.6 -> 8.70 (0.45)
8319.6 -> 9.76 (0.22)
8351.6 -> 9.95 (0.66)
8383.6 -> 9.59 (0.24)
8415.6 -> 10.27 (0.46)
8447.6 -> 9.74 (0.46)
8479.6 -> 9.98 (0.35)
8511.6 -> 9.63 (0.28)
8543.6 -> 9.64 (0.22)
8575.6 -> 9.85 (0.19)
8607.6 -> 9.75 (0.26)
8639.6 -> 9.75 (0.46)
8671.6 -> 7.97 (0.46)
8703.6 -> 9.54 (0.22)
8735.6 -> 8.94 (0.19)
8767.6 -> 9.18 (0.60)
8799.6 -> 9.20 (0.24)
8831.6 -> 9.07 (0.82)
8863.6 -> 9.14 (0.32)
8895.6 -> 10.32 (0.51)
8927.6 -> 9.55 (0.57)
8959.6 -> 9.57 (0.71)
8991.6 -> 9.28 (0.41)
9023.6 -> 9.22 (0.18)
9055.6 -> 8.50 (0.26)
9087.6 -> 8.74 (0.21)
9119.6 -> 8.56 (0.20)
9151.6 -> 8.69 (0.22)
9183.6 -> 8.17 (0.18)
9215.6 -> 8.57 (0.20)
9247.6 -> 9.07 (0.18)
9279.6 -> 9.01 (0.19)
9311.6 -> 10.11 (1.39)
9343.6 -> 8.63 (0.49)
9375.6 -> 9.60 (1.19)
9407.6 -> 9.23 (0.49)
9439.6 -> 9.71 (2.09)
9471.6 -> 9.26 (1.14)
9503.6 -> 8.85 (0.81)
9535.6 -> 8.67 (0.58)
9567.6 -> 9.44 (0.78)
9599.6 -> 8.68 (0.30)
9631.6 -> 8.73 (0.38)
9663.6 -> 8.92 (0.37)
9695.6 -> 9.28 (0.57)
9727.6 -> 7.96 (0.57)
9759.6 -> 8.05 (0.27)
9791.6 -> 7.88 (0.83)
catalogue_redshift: 0.47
